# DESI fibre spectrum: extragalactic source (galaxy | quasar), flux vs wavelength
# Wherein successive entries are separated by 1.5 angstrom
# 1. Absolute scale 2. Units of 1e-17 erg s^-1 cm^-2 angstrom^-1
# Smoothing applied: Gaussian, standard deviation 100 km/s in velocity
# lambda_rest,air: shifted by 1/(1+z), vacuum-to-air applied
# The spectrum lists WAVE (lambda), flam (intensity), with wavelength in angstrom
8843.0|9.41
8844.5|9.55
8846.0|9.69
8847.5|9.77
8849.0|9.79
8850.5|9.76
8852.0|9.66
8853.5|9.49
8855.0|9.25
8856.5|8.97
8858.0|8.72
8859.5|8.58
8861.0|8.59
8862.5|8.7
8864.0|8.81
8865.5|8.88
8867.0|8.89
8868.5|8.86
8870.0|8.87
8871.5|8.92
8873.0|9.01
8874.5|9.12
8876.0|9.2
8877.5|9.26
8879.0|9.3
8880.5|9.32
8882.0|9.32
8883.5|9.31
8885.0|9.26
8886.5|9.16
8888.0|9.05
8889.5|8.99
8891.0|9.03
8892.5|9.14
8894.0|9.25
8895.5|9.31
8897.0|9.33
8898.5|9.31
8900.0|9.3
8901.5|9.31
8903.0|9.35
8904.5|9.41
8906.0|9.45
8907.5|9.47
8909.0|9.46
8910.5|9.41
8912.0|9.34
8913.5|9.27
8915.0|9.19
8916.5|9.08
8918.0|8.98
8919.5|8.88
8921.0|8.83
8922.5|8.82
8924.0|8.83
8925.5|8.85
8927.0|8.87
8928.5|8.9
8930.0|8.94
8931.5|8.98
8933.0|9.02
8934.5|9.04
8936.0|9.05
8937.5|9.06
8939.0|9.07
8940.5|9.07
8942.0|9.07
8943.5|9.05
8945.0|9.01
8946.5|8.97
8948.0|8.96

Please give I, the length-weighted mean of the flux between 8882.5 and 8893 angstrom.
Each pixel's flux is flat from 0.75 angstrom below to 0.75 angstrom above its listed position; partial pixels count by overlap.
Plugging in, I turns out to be 9.14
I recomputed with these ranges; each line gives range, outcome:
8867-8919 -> 9.21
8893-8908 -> 9.34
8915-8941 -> 8.96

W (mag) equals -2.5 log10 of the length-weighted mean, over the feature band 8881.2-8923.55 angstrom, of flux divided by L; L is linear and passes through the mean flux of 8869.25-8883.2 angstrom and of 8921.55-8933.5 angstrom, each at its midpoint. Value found -0.02 mag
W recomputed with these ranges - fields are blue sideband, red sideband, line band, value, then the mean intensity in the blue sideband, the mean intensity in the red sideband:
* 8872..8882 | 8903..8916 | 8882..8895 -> 0.01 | 9.2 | 9.37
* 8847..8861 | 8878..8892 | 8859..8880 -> 0.04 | 9.28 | 9.19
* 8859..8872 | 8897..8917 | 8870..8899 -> -0.02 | 8.79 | 9.34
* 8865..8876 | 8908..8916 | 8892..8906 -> -0.01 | 8.96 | 9.33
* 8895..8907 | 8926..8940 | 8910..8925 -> 0.01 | 9.35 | 8.99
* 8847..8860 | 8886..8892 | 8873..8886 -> -0.01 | 9.34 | 9.06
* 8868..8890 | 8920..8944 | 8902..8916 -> -0.04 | 9.13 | 8.96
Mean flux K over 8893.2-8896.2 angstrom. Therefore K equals 9.28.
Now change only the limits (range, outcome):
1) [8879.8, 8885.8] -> 9.3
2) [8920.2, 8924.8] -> 8.83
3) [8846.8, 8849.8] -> 9.78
